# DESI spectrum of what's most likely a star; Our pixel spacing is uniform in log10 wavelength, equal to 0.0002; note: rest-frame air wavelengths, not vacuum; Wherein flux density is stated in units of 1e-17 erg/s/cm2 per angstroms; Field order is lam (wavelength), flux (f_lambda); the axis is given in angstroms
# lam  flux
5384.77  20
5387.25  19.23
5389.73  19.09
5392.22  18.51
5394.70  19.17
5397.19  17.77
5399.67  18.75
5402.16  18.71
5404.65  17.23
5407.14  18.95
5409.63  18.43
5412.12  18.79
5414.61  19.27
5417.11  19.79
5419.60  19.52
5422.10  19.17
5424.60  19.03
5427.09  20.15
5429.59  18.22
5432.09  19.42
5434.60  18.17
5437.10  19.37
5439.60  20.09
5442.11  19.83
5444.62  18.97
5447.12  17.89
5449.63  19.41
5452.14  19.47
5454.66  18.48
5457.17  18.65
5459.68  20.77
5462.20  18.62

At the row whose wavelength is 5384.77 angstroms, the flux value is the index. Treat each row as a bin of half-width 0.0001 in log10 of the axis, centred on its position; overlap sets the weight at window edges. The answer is 20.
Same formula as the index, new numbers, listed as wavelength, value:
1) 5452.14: 19.47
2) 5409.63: 18.43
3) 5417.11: 19.79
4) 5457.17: 18.65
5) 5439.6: 20.09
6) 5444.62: 18.97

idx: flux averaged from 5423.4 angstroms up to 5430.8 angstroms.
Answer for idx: 19.2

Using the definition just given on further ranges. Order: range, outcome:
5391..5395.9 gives 18.9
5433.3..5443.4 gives 19.3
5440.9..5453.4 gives 19.1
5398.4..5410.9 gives 18.4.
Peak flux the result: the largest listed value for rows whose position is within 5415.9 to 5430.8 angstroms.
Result 20.15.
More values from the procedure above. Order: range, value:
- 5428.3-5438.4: 19.42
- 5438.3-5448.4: 20.09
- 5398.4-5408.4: 18.95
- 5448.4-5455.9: 19.47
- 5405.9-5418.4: 19.79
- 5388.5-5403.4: 19.17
